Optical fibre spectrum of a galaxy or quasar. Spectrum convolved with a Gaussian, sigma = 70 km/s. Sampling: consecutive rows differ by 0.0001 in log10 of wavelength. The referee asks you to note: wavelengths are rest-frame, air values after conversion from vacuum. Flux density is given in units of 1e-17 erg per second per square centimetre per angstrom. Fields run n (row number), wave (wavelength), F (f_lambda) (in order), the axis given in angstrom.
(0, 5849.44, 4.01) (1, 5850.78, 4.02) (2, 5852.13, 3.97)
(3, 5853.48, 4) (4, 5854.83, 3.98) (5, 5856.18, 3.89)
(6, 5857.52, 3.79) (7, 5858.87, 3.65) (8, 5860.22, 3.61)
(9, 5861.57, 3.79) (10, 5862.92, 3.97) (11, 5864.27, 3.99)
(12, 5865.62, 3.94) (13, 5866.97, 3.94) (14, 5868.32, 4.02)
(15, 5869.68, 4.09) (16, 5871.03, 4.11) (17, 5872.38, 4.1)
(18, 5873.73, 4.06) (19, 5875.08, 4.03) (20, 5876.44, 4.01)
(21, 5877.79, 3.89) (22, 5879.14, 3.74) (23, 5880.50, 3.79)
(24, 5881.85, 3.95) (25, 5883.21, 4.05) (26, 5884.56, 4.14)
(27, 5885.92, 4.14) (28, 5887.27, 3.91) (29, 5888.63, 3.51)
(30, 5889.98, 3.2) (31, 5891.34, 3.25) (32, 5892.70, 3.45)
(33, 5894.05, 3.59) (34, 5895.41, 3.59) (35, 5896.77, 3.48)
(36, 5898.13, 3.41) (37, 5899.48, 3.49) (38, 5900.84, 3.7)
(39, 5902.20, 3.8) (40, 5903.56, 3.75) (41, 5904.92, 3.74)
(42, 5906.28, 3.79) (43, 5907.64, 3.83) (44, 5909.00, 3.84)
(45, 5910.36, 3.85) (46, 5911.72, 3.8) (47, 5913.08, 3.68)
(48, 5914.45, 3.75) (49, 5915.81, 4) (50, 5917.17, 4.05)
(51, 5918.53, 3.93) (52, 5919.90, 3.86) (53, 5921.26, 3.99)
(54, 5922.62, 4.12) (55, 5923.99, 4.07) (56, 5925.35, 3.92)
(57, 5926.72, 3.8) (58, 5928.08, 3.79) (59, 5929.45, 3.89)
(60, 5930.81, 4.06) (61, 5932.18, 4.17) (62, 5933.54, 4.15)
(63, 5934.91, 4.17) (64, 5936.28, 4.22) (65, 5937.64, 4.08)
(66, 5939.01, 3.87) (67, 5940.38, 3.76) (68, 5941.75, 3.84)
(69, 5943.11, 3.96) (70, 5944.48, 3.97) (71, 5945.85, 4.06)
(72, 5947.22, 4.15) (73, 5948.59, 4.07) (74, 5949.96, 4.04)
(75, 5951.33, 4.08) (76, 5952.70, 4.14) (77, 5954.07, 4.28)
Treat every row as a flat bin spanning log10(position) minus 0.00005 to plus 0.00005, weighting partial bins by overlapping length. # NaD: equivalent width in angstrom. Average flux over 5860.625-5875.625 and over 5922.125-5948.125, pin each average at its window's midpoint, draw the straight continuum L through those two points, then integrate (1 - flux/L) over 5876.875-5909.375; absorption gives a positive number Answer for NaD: 2.3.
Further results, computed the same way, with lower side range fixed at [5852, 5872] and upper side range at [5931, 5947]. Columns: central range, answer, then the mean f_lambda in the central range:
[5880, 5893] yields 0.7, 3.75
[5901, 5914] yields 0.7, 3.78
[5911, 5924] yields 0.3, 3.92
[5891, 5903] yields 1.3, 3.54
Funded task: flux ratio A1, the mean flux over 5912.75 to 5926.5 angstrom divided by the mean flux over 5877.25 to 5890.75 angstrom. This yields 1.03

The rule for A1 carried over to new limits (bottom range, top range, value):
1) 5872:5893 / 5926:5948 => 1.04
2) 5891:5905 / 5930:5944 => 1.13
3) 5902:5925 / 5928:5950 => 1.04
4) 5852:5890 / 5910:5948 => 1.01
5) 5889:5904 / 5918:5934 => 1.13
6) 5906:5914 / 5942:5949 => 1.06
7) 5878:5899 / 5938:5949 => 1.08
